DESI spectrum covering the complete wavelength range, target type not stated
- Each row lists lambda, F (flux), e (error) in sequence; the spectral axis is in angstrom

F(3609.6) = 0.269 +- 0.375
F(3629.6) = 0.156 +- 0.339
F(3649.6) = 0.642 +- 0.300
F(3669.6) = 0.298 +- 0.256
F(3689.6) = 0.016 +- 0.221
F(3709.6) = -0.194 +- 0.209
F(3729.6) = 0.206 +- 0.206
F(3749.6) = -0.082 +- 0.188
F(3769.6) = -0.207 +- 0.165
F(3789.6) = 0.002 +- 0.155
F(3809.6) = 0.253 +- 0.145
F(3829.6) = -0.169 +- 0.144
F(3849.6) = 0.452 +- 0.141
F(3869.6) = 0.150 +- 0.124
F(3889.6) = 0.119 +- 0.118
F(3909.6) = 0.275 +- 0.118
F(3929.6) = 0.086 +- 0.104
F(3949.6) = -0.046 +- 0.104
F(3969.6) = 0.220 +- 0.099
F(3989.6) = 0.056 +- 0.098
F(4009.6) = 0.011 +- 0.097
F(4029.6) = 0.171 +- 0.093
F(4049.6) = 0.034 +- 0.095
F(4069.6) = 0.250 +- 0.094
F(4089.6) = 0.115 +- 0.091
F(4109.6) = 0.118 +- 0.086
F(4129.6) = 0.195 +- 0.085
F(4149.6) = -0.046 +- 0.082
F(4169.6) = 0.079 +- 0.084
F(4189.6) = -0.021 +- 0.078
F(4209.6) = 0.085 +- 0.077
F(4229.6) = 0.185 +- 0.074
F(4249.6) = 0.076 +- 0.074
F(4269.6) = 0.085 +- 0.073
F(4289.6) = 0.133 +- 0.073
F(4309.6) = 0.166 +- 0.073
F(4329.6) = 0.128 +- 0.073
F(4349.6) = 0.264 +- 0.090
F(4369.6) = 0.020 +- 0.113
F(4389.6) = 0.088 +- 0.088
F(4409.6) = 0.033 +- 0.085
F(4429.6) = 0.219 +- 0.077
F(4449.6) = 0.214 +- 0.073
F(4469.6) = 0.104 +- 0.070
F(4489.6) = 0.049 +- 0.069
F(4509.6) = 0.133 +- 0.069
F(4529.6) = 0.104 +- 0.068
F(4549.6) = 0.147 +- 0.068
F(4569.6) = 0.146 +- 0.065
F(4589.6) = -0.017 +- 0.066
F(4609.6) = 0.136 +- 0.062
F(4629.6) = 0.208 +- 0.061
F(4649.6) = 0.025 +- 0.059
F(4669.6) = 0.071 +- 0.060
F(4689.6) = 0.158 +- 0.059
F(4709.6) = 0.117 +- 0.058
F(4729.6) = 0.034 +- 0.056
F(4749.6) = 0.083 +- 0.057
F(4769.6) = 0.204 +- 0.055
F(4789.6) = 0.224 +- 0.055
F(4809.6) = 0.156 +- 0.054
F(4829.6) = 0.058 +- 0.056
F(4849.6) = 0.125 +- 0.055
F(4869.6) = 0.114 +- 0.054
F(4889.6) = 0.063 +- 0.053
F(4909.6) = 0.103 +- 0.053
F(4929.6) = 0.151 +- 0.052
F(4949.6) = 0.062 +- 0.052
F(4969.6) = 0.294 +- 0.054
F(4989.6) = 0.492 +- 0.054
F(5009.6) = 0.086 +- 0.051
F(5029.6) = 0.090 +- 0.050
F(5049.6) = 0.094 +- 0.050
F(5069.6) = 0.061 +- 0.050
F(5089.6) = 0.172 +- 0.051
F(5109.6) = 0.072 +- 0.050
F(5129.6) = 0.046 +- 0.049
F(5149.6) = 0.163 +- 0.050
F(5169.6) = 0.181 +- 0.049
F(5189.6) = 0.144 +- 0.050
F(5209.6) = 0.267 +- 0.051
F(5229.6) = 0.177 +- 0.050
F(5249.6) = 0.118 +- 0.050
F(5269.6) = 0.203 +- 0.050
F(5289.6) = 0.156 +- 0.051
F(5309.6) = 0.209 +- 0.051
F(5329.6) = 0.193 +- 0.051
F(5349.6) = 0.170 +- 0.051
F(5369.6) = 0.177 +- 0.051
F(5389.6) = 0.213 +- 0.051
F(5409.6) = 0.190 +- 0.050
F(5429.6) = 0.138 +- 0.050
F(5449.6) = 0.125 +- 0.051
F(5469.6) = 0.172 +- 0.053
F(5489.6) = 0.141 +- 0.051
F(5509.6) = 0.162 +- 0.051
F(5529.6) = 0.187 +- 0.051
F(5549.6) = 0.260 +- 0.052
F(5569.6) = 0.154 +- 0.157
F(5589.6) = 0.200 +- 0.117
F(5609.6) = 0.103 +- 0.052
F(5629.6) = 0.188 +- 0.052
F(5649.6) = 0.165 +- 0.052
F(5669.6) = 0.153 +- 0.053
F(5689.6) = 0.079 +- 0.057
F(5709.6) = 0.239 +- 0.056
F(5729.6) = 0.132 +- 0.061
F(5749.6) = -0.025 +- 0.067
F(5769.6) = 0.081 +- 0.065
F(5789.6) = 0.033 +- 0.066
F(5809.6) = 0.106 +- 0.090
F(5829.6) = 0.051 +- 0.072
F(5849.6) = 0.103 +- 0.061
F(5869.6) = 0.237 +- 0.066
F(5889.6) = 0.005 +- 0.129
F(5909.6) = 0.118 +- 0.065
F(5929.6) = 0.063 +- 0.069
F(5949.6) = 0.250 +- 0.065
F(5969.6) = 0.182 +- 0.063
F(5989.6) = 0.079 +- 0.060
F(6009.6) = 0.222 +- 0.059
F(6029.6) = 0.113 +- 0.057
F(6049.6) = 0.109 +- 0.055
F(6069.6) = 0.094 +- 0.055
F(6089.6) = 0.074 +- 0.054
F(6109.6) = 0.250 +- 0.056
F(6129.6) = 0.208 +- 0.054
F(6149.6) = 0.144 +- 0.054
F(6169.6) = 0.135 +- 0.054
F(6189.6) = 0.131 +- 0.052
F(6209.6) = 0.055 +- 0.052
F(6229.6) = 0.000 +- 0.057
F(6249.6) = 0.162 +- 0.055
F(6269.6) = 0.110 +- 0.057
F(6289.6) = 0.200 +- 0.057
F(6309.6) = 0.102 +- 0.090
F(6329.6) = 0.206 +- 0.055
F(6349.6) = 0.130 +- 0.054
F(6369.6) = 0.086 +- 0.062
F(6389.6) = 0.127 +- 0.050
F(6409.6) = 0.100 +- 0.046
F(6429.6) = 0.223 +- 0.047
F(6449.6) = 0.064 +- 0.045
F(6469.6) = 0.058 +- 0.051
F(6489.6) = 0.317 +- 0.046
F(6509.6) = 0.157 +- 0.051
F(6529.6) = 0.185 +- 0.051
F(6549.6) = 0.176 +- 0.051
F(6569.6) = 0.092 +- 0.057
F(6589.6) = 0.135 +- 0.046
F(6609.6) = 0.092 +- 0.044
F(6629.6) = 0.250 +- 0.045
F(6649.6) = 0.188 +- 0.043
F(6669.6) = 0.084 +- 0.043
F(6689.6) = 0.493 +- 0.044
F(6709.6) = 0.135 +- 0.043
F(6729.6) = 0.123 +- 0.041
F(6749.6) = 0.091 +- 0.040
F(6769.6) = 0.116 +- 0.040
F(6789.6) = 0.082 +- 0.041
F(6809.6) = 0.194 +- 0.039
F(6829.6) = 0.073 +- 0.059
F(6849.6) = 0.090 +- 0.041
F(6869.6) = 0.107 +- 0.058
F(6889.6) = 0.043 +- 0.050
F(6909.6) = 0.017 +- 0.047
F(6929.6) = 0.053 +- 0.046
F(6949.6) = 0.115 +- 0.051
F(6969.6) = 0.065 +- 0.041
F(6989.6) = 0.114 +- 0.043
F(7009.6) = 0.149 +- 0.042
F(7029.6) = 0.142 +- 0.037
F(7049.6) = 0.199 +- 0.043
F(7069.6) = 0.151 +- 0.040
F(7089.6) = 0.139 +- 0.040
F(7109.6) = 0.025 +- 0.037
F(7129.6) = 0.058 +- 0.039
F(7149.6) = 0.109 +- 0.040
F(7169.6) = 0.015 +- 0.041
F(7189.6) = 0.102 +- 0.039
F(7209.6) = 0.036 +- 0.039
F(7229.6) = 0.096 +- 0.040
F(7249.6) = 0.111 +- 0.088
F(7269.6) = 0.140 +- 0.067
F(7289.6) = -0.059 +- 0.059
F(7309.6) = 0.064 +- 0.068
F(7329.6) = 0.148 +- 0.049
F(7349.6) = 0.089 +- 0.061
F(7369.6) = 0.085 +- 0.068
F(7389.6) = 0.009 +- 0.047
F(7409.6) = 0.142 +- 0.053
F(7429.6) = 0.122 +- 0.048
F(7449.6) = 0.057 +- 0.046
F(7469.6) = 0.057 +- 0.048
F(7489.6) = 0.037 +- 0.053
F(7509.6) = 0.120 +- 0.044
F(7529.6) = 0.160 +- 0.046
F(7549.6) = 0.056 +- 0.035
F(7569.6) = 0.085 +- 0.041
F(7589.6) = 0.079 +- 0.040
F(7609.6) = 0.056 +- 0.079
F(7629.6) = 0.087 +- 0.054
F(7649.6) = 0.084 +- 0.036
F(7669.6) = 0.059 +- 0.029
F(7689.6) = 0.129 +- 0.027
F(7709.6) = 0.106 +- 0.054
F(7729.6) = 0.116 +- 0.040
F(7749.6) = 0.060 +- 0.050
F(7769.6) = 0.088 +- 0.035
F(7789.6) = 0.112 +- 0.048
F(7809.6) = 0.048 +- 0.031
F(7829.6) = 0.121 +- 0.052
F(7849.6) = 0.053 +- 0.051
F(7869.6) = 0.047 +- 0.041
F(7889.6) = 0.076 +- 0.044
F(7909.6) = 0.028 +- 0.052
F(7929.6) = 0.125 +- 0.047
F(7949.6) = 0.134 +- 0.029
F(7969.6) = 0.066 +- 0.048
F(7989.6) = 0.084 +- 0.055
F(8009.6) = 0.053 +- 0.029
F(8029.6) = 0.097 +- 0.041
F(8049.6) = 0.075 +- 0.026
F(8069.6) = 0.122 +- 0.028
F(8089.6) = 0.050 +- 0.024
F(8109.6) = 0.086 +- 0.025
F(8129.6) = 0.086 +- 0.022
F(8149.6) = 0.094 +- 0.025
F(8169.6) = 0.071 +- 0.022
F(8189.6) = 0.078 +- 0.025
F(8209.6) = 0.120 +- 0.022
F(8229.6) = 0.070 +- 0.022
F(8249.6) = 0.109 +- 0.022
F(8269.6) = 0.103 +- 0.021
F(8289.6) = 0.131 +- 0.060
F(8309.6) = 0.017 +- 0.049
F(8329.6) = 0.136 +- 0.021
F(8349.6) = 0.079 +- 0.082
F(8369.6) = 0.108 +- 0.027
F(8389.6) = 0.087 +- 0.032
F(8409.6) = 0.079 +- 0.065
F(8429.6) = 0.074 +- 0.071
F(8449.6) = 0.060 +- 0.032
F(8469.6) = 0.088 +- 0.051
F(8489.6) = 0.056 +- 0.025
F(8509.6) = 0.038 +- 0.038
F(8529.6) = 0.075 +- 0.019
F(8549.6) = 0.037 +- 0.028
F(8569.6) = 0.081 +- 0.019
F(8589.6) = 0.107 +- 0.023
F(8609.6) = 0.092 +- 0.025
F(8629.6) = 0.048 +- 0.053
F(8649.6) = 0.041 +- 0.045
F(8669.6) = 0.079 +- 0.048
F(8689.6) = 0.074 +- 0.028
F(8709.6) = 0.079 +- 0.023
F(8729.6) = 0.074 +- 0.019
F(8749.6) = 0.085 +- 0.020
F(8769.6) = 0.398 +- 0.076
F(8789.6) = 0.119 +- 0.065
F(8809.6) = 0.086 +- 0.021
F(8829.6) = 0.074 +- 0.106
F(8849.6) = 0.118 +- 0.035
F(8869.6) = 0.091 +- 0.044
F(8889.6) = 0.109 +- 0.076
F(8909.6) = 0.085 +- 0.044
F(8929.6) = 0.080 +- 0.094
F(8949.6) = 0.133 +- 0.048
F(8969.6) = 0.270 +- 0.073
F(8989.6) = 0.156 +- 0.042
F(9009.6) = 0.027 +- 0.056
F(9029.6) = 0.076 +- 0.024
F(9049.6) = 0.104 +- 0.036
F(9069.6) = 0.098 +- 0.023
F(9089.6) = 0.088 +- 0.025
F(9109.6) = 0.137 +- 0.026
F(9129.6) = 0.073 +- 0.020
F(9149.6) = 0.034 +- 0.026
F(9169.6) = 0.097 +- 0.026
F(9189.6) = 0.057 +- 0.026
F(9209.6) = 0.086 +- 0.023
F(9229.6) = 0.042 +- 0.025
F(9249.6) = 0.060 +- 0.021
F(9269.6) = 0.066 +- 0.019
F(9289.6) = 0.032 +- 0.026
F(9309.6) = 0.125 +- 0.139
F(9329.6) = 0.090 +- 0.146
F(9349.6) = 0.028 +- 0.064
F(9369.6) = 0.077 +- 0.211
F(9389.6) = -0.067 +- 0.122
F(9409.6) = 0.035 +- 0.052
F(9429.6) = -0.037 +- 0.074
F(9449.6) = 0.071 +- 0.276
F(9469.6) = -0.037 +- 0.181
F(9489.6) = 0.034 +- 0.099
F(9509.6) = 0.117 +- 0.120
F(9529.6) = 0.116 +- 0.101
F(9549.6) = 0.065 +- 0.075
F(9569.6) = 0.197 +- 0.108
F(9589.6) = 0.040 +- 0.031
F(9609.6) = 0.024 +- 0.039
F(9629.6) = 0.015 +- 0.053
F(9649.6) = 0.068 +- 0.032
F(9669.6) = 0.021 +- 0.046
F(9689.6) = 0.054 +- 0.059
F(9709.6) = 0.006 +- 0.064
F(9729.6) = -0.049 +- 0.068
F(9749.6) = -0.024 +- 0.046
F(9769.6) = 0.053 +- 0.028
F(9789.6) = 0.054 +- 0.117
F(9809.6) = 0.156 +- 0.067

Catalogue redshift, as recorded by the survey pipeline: 0.34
